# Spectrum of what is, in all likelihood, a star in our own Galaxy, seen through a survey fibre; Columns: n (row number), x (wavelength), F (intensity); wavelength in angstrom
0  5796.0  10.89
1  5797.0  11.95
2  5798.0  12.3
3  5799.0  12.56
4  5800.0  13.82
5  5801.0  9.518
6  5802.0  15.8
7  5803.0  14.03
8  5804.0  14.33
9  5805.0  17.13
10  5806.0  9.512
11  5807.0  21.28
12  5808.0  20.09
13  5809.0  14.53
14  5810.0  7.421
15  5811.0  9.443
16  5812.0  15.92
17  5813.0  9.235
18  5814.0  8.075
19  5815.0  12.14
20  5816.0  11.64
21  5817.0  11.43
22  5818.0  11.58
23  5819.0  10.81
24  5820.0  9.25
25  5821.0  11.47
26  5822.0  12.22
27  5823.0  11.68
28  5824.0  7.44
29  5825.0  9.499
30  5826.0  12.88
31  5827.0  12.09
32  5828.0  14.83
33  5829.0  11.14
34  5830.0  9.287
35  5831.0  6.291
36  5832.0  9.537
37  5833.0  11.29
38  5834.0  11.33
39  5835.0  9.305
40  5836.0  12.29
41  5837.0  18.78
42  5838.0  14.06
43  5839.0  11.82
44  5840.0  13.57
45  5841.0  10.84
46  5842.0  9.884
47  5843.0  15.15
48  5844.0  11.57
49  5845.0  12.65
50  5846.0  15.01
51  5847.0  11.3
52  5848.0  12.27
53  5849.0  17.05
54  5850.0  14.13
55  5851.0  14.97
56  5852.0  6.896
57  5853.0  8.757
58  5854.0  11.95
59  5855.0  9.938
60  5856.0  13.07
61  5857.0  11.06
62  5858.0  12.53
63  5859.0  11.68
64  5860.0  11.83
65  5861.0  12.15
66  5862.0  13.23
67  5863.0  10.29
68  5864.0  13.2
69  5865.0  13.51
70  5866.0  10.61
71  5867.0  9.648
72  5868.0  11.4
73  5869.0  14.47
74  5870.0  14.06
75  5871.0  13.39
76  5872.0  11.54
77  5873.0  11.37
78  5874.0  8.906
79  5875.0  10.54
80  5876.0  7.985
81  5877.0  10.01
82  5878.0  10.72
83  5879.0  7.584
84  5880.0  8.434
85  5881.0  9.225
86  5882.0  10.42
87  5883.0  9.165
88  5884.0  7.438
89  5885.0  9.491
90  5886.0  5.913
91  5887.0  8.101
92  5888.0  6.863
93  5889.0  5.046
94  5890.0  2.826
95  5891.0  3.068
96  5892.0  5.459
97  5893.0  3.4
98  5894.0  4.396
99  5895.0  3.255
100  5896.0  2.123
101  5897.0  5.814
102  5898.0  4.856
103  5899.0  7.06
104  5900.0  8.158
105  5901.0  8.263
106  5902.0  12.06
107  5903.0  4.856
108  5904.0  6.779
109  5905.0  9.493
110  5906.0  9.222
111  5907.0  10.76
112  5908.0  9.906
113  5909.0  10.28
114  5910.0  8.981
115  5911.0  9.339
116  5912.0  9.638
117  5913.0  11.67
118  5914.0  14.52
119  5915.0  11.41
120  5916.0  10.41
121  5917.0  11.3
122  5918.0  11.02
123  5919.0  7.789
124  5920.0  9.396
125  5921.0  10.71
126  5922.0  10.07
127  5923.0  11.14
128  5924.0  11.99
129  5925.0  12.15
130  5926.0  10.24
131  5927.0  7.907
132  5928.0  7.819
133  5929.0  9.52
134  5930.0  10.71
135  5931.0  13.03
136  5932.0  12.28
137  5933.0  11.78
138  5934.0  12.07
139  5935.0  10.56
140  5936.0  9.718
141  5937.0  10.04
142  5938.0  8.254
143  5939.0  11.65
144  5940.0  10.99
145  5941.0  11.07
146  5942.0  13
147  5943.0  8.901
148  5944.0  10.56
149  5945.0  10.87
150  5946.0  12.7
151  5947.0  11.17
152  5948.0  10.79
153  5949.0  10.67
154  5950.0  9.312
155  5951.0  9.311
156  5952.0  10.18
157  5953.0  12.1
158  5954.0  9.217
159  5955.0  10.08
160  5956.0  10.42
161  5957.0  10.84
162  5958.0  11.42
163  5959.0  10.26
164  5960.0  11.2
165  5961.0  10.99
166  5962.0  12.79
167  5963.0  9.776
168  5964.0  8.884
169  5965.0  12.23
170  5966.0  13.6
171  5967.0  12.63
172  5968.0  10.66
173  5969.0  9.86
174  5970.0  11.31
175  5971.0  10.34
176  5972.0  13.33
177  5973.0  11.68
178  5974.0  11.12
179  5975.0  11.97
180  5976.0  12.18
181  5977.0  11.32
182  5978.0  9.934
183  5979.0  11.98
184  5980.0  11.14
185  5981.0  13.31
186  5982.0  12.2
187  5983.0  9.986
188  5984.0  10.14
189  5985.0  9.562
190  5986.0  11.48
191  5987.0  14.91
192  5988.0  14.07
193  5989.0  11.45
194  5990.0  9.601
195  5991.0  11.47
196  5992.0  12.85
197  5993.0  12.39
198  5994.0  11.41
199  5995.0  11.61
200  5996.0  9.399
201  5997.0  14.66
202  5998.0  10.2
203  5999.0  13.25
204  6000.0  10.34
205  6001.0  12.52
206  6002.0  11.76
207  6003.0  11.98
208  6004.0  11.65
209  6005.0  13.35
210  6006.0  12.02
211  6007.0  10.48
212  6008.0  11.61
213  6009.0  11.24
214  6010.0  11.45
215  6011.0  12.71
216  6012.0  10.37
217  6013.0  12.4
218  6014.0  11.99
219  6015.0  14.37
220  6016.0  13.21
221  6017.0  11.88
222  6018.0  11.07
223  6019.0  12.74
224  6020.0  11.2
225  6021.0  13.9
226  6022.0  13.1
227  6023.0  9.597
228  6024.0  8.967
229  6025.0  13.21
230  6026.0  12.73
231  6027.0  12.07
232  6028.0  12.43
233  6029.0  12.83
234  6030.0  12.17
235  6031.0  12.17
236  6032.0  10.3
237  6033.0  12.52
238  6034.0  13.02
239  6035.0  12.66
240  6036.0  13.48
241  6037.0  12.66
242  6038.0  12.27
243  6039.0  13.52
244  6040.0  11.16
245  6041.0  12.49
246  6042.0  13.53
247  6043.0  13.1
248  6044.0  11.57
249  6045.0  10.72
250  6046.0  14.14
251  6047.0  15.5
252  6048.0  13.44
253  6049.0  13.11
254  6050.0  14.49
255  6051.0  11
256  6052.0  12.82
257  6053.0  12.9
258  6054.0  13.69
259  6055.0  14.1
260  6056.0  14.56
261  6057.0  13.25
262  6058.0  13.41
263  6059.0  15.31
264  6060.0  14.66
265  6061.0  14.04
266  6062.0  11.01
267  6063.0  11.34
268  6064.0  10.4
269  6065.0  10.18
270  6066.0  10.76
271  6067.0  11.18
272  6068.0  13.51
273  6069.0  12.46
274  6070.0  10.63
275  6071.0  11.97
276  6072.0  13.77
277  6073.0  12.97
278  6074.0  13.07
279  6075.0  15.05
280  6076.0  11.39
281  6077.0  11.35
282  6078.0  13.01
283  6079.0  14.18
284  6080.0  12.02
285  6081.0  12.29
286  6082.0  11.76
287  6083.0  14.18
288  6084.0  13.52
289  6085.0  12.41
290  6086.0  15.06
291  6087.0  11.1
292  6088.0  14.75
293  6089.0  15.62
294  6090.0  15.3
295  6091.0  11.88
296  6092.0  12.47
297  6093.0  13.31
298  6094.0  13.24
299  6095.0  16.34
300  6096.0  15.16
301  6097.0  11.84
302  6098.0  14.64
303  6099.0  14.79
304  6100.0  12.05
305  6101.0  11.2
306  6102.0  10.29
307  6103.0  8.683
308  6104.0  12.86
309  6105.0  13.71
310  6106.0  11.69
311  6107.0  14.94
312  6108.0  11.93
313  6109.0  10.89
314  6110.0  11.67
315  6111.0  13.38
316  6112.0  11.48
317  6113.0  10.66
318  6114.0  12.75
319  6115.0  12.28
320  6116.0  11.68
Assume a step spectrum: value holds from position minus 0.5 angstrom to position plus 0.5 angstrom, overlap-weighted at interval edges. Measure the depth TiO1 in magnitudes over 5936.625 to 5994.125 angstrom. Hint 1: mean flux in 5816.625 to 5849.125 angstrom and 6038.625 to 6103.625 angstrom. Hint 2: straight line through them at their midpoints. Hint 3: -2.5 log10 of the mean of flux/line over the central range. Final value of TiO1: 0.11 mag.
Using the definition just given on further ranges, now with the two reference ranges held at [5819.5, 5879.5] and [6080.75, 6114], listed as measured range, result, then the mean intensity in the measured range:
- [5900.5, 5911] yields 0.30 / 9.07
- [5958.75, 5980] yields 0.08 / 11.3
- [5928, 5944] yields 0.12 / 10.8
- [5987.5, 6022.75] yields 0.04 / 12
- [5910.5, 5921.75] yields 0.13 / 10.6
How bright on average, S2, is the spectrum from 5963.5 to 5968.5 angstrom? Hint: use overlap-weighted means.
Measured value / 11.6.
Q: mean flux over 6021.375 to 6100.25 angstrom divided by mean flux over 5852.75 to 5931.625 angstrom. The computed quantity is 1.36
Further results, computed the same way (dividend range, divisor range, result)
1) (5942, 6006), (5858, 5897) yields 1.26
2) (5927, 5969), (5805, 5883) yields 0.92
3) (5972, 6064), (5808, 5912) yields 1.20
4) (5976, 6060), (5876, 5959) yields 1.32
